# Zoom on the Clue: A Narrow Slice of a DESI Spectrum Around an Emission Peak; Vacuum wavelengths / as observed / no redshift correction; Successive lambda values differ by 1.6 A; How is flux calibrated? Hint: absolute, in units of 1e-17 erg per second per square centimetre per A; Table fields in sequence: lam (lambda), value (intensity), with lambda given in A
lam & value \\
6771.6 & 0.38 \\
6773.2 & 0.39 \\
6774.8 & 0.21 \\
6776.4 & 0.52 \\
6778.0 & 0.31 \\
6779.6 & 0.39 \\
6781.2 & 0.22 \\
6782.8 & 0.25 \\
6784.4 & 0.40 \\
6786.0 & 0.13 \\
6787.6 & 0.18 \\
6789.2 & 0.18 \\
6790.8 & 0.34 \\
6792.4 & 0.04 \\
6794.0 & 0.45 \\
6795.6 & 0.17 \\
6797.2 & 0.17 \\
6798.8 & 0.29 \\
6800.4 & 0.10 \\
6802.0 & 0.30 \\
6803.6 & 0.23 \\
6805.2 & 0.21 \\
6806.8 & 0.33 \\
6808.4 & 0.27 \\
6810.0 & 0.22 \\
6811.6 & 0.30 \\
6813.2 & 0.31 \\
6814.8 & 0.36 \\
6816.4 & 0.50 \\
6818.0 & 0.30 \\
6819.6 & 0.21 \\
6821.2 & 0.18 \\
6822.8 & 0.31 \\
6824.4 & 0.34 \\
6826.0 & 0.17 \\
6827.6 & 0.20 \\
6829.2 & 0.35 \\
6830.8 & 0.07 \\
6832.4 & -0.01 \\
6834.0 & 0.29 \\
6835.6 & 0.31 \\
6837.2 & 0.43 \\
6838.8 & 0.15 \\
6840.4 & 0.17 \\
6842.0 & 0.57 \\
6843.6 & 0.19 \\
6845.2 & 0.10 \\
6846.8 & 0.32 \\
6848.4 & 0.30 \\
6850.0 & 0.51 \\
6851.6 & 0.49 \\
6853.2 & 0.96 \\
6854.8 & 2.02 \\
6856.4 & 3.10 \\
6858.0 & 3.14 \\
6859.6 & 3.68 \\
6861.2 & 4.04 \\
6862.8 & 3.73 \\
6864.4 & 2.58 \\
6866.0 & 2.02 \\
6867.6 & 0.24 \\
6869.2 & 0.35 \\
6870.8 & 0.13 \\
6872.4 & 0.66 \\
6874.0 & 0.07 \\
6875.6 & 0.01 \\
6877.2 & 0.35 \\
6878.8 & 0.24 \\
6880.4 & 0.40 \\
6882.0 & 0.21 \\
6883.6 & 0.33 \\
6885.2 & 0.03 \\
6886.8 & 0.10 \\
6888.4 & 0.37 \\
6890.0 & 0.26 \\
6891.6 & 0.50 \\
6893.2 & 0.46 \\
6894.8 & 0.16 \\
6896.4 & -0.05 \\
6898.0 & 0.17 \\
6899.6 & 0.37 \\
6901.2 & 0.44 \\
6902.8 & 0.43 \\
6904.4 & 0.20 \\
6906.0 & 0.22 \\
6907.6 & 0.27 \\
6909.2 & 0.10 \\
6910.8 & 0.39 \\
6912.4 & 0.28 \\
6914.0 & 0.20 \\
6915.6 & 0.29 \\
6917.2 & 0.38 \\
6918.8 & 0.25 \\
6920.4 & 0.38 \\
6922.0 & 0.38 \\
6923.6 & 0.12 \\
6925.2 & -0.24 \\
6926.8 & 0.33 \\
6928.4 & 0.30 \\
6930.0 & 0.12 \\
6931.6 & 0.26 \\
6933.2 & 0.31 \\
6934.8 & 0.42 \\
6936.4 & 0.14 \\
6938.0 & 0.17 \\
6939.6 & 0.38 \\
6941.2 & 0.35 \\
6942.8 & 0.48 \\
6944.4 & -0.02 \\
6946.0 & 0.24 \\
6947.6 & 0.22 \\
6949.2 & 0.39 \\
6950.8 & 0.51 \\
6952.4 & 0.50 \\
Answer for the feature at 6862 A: [O II]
